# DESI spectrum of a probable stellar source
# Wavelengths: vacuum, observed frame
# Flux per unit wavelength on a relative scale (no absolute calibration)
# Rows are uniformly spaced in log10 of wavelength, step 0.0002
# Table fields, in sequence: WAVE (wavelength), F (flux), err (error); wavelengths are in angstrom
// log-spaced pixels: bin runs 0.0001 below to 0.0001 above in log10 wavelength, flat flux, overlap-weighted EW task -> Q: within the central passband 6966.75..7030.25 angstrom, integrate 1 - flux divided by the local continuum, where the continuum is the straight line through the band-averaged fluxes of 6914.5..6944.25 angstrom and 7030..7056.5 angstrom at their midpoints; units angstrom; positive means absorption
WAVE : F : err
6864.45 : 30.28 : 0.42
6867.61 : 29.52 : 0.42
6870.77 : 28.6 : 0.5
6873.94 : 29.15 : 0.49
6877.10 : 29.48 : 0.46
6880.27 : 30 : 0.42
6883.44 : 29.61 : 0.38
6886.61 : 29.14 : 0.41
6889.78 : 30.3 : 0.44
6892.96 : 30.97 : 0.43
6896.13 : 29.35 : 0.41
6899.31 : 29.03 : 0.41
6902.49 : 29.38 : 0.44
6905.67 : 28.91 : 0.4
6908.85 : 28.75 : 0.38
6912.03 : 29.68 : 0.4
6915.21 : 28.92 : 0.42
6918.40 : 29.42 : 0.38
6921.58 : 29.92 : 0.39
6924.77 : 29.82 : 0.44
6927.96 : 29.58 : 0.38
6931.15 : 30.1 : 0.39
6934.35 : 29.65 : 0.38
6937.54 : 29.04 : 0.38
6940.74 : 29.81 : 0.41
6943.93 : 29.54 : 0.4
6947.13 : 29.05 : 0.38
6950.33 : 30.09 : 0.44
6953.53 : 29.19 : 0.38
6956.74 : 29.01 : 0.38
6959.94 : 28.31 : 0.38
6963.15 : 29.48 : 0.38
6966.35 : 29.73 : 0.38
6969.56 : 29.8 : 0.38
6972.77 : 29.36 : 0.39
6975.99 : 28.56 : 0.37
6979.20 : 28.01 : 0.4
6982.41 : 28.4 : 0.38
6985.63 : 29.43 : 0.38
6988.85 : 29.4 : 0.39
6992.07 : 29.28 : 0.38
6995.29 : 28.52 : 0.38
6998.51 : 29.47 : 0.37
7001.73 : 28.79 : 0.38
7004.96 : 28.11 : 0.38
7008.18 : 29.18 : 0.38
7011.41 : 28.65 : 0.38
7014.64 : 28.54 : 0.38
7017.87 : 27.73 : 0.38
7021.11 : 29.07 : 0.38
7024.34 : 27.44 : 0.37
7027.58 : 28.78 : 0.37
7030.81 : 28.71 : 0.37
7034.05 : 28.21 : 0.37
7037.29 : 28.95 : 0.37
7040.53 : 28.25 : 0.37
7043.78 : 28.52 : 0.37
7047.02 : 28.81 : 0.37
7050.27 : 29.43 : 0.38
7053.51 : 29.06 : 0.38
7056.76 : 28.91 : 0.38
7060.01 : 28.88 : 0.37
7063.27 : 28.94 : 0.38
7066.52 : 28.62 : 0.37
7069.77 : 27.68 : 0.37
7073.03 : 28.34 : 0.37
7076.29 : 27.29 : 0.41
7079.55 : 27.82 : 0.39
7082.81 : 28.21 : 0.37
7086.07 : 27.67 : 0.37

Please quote 0.7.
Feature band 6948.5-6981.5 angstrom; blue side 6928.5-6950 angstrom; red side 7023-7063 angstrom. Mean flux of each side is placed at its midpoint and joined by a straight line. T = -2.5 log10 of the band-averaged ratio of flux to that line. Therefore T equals 0.01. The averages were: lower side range 29.6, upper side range 28.7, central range 29.1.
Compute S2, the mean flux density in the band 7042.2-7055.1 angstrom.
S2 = 29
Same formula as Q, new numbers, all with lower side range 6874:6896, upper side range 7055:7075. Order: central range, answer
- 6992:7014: 0.1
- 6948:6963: 0.1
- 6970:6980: 0.1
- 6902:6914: 0.2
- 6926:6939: -0.1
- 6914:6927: 0.0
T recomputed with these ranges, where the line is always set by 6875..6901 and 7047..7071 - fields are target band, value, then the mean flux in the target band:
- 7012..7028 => 0.028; 28.3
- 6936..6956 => -0.001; 29.4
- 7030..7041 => 0.015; 28.5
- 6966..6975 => -0.009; 29.5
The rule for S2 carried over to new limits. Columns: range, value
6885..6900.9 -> 29.8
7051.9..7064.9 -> 28.9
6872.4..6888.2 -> 29.5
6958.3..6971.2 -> 29.3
